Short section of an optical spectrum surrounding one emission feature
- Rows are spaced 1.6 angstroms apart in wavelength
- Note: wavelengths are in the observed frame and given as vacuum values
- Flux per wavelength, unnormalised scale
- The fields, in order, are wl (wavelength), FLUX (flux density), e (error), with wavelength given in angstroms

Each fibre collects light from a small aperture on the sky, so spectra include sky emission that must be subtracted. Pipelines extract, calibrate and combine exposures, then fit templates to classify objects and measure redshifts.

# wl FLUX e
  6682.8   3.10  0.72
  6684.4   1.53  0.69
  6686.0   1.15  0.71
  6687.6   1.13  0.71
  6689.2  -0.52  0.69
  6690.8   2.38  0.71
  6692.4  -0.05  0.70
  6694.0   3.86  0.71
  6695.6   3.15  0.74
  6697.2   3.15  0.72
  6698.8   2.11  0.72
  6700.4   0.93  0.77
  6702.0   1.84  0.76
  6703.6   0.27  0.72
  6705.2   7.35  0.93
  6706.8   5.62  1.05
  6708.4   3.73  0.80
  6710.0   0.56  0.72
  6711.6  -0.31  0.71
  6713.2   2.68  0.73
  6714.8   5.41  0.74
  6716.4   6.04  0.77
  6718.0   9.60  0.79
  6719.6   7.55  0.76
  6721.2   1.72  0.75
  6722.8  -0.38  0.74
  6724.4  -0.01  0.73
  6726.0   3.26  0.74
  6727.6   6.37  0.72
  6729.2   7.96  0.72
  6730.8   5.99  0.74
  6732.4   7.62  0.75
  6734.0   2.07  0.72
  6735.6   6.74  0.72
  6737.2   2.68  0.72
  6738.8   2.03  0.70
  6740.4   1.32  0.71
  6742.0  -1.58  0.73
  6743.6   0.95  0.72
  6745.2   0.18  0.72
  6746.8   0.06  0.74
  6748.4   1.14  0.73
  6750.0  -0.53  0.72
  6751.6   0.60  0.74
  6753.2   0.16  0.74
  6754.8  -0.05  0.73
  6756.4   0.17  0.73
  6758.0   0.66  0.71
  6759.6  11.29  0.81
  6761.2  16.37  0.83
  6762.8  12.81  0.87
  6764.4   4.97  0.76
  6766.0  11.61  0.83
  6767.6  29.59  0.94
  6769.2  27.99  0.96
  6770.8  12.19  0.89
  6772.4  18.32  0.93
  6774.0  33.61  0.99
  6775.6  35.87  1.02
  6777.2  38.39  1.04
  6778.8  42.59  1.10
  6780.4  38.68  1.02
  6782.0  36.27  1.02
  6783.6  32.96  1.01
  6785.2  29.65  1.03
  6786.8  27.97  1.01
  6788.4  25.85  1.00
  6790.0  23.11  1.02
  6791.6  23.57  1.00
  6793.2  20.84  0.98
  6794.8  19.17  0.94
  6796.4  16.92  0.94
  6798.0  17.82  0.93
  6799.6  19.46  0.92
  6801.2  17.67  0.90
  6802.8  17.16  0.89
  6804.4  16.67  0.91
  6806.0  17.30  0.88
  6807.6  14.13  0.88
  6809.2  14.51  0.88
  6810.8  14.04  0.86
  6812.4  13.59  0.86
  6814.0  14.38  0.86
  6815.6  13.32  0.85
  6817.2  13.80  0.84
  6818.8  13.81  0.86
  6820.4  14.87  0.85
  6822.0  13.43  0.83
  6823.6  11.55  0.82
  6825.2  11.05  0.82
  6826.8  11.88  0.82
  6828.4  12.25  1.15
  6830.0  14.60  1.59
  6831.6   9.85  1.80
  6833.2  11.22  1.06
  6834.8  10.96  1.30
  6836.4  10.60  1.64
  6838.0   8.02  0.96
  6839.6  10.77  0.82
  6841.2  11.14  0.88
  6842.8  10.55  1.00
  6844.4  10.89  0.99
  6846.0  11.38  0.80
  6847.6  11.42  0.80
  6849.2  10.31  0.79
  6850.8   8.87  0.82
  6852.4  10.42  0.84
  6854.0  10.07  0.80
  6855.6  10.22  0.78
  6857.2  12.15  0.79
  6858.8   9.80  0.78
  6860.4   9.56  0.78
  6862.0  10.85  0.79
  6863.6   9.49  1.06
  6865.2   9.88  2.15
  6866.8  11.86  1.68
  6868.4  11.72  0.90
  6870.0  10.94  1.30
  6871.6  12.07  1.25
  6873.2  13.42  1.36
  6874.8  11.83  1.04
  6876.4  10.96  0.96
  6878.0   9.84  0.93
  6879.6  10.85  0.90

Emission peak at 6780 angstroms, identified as Lyman alpha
